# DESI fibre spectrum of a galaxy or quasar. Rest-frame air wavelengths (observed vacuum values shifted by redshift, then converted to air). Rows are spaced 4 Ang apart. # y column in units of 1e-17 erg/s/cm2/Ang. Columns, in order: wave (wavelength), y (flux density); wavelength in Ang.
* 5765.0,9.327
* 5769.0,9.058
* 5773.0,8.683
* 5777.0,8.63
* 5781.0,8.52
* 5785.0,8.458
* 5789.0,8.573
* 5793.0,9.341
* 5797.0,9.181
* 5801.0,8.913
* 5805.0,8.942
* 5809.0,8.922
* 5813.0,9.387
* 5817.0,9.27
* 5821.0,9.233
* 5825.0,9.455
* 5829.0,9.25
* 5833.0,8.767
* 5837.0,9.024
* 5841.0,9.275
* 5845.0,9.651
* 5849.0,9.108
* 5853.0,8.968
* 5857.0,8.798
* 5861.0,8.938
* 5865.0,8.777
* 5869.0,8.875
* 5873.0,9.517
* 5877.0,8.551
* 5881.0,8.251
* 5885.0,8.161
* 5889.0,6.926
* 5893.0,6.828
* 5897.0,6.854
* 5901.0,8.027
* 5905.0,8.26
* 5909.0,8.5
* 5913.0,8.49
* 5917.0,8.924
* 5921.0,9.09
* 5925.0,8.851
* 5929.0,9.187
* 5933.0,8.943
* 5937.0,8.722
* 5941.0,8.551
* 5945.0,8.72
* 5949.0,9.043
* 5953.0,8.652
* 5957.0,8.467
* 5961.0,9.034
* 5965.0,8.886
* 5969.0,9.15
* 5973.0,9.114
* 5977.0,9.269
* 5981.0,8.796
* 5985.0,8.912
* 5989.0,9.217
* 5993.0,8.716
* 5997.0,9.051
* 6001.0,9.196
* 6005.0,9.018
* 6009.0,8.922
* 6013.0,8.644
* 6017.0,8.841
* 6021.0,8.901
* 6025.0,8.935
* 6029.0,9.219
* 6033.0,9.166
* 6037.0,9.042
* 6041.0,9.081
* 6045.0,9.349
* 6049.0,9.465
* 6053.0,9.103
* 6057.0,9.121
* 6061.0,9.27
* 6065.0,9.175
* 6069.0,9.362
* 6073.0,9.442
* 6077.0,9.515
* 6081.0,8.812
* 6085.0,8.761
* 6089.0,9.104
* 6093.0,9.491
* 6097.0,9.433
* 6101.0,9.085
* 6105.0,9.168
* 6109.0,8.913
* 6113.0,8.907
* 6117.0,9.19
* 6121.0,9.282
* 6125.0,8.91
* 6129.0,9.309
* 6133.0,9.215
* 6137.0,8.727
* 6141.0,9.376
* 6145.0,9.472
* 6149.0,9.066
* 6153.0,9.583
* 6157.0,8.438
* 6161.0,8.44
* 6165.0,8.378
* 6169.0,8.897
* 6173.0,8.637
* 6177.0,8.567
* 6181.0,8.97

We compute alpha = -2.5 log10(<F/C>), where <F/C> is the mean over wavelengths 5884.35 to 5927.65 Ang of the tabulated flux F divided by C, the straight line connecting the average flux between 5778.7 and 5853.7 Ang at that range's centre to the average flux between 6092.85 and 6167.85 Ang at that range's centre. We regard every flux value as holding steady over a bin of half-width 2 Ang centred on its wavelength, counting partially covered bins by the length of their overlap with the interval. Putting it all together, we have 0.12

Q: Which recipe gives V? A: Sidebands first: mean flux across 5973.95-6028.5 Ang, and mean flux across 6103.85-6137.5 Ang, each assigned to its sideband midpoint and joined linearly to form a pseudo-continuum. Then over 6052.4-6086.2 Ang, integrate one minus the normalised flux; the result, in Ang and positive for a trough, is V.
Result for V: -0.6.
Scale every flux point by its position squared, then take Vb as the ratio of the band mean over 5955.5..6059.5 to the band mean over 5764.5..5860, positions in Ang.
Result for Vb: 1.07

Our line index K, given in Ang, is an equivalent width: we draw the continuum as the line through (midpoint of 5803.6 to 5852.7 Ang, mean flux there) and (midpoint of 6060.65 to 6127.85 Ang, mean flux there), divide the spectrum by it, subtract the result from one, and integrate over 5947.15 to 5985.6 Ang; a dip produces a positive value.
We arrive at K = 1.0 Ang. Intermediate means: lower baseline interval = 9.19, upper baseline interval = 9.17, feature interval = 8.93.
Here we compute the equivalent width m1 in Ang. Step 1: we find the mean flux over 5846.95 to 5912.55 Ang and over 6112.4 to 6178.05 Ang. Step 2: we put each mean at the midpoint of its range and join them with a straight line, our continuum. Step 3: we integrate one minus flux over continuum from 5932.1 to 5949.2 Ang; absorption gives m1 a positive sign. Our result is -0.6 Ang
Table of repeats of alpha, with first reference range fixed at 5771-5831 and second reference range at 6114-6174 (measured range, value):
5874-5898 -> 0.17 mag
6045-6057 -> -0.03 mag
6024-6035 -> -0.02 mag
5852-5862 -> 0.01 mag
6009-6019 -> 0.03 mag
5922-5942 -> 0.01 mag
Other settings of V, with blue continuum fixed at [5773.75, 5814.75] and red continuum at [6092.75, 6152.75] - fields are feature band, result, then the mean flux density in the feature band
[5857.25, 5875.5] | -0.10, 8.99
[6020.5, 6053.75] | -0.21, 9.15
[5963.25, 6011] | 0.15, 9.02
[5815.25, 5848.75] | -1.21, 9.23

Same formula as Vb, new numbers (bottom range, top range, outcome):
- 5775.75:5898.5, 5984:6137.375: 1.12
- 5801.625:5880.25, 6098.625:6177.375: 1.09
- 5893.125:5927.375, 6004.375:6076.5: 1.15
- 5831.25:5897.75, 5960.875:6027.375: 1.09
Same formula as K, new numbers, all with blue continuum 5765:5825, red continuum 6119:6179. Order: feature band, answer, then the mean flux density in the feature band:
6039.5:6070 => -1.0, 9.24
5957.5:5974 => -0.1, 8.99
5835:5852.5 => -0.5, 9.24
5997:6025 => 0.1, 8.93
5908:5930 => 0.3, 8.84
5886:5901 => 3.1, 7.11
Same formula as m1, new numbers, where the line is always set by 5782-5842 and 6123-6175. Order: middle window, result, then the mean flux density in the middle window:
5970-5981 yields -0.1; 9.12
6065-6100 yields -1.0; 9.23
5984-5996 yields 0.1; 8.96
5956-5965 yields 0.2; 8.81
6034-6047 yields -0.2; 9.16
